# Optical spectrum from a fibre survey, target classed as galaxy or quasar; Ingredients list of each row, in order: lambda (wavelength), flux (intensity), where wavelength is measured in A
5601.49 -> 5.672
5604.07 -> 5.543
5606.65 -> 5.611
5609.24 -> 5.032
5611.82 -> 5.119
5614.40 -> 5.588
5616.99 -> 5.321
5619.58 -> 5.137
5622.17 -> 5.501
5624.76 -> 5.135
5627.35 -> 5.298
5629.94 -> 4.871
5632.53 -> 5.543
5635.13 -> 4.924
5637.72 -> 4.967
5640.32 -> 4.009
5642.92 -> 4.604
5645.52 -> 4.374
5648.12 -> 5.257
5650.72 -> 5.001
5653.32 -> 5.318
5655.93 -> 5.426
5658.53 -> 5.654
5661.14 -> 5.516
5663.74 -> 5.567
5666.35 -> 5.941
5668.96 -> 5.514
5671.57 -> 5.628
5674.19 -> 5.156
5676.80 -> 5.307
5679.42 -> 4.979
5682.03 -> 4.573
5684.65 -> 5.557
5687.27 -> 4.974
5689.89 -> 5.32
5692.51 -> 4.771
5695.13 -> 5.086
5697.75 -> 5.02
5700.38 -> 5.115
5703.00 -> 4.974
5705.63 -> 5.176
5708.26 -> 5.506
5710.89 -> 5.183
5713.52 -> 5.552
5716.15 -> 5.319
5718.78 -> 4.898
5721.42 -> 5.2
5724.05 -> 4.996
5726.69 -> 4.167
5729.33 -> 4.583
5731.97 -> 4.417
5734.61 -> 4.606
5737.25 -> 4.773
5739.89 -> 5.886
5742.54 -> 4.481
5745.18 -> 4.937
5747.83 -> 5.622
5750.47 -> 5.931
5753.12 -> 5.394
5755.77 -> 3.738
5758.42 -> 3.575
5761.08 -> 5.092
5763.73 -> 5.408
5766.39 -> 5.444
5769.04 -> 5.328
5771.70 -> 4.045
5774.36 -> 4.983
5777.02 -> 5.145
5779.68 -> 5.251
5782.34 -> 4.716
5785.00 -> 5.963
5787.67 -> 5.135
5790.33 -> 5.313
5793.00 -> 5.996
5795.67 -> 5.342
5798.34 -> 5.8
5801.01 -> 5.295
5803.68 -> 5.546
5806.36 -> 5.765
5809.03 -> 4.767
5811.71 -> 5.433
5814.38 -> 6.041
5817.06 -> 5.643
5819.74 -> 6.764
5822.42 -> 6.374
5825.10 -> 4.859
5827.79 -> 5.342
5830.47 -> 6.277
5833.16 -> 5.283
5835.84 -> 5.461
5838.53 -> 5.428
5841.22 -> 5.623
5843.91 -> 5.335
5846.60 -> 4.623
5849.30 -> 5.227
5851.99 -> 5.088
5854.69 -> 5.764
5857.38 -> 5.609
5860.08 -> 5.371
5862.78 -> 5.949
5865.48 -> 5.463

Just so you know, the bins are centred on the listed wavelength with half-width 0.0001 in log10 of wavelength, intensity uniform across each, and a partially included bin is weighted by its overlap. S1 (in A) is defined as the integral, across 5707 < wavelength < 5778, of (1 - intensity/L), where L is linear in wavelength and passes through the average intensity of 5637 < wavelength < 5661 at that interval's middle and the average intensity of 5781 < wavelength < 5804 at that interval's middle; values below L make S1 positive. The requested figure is 4.3 A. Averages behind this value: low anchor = 4.98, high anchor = 5.45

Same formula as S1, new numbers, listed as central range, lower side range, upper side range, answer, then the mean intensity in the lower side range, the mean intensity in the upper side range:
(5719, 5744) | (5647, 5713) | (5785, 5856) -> 2.6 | 5.26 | 5.53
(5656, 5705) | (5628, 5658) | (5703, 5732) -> -2.6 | 4.96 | 5.02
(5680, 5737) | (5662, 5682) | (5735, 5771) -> 2.5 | 5.39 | 5.02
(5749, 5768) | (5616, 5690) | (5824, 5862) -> 1.2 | 5.18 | 5.39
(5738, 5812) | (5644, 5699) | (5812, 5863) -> 3.5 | 5.23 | 5.57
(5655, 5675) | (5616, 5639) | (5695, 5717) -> -1.4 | 5.19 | 5.22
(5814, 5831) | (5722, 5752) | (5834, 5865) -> -1.8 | 4.96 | 5.41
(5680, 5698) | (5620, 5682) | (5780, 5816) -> 0.7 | 5.18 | 5.47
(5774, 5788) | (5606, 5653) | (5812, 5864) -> 0.6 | 5.07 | 5.58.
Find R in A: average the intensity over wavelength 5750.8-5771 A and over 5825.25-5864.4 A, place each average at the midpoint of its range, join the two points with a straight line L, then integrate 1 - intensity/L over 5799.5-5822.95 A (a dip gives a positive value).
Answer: -2.2 A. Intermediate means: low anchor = 4.88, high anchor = 5.44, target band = 5.72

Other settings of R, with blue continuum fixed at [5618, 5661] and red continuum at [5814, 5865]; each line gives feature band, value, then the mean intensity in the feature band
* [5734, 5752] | 0.44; 5.2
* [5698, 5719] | 0.10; 5.22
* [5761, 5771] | 0.23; 5.27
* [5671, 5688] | 0.07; 5.15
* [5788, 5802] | -0.17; 5.53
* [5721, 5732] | 1.31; 4.66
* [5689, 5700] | 0.36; 5.04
